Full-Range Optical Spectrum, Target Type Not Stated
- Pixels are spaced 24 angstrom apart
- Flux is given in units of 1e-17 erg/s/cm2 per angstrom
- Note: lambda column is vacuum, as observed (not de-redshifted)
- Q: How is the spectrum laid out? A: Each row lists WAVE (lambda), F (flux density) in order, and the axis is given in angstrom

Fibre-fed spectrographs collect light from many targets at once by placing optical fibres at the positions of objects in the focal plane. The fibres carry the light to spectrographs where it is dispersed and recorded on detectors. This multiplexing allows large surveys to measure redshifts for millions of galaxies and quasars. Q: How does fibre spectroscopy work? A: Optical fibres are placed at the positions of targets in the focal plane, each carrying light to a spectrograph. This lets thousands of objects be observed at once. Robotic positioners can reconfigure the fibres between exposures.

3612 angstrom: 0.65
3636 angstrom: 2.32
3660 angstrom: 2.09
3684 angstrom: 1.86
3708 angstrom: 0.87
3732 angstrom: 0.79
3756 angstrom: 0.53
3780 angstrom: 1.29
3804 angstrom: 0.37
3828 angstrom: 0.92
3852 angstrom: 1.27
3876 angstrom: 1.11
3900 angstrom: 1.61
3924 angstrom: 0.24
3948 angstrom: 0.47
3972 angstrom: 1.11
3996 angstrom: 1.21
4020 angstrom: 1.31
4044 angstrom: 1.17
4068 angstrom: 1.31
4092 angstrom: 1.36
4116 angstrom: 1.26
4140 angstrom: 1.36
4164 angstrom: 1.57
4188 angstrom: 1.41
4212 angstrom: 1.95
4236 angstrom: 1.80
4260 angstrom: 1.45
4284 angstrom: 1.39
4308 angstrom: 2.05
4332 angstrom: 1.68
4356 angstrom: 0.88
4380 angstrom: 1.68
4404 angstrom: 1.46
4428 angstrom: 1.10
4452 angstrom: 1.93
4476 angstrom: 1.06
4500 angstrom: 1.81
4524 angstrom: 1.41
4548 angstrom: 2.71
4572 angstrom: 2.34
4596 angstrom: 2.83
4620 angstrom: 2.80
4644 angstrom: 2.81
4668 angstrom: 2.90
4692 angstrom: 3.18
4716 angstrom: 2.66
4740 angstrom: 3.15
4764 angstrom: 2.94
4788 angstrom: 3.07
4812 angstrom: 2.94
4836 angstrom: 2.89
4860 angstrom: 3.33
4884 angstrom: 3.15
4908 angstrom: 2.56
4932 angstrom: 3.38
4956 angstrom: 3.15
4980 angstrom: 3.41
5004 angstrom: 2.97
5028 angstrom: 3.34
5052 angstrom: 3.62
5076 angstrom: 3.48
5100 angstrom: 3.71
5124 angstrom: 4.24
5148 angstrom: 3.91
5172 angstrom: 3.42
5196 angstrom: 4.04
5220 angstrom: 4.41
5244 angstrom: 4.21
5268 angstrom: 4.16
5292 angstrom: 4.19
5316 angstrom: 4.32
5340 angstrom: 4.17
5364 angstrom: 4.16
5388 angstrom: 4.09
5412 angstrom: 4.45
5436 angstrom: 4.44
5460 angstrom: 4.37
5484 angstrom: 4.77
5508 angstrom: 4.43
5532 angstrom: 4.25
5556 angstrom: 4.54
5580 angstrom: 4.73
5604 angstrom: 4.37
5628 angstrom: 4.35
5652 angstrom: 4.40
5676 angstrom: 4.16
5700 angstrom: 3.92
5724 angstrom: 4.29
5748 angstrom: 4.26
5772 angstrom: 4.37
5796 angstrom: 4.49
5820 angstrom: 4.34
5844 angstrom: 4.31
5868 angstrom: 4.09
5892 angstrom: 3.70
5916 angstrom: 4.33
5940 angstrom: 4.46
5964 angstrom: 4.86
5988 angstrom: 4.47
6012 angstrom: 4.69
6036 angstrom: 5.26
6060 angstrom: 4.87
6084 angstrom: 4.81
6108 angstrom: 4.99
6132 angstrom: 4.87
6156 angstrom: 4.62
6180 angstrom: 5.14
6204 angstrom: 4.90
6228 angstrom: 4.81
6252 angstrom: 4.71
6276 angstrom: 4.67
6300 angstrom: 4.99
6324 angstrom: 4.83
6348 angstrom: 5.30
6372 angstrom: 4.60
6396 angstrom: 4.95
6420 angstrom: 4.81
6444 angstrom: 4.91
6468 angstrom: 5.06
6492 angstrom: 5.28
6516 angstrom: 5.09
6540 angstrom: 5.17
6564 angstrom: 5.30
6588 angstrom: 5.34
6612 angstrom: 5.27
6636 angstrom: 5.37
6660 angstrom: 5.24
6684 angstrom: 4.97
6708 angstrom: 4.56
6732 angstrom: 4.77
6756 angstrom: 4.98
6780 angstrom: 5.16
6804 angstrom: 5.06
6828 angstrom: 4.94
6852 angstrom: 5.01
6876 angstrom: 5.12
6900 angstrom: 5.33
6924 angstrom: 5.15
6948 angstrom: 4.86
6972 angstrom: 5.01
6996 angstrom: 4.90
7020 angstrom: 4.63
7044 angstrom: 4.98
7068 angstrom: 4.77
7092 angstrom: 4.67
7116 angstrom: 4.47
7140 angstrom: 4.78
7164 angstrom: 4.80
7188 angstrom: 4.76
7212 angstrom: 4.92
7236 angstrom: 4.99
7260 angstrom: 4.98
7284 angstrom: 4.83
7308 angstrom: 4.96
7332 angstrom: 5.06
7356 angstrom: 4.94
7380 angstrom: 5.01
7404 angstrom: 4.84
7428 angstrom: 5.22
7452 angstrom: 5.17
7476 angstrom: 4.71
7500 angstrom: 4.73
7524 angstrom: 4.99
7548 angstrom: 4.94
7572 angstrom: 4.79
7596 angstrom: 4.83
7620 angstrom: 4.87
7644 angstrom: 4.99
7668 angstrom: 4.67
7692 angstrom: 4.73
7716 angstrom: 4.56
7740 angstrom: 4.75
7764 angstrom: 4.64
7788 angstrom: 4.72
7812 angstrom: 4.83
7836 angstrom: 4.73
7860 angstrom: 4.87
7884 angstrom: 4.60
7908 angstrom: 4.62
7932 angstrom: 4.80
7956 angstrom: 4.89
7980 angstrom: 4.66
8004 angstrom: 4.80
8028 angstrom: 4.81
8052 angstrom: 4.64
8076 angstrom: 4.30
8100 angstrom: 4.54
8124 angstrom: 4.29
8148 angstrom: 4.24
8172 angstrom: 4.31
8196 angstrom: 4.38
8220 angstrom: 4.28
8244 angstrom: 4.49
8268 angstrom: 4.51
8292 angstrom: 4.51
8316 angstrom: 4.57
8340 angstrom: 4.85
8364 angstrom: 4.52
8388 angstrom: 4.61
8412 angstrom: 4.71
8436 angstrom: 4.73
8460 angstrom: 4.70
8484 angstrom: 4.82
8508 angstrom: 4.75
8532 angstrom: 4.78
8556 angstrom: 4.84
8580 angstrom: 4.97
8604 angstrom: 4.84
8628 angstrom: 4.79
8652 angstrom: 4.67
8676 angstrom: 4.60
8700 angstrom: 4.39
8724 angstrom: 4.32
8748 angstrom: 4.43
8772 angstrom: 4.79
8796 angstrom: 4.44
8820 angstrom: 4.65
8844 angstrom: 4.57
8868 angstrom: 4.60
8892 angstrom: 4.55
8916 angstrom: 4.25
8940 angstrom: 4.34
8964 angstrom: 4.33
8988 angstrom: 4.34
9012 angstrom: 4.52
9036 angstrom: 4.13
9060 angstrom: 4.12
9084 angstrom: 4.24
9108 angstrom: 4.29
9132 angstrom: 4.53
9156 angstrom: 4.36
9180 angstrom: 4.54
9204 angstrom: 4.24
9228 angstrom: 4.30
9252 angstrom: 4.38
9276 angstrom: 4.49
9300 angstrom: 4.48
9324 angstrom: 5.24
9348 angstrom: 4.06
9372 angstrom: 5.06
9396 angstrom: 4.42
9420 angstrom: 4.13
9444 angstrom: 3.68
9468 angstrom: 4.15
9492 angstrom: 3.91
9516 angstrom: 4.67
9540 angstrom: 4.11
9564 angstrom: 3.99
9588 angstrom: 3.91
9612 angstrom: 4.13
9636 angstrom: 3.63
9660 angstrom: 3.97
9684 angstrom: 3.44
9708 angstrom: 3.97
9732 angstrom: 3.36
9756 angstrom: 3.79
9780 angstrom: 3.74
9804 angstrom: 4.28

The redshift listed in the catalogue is 0.139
